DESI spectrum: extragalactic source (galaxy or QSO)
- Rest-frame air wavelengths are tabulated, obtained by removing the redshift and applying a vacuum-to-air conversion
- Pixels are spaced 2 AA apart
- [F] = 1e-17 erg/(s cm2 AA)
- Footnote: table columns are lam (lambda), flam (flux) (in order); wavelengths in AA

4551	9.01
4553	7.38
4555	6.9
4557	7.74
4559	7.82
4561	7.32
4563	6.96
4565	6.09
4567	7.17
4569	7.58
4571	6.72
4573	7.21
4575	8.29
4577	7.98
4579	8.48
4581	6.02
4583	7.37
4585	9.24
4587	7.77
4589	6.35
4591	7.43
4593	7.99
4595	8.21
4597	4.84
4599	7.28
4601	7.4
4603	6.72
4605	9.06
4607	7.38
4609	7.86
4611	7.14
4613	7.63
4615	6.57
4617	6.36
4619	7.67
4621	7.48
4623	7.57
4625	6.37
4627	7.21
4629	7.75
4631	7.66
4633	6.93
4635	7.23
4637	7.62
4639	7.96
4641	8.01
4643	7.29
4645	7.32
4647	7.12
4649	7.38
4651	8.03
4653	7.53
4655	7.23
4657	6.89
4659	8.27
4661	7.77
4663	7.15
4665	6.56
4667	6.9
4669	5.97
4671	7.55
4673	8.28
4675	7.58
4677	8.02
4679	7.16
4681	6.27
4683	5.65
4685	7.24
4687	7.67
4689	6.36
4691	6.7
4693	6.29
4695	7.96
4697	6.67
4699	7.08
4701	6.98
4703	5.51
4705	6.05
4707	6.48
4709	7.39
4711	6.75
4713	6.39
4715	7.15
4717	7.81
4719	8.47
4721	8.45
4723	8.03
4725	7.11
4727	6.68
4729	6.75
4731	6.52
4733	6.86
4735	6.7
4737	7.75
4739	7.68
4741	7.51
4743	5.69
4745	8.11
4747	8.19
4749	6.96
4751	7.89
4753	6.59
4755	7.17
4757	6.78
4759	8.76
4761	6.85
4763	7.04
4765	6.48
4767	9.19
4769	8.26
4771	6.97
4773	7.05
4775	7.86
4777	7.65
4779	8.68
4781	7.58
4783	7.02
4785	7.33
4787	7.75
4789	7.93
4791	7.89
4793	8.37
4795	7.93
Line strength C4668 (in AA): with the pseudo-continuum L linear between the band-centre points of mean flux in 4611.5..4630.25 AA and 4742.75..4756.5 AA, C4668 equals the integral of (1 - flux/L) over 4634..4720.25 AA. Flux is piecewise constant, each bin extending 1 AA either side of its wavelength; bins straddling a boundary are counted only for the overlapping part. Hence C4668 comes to 0.9 AA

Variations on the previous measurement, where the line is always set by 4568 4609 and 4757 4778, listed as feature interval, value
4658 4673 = 0.5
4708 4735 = 1.1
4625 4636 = 0.3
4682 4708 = 3.0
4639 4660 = -0.1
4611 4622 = 0.5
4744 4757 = 0.2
